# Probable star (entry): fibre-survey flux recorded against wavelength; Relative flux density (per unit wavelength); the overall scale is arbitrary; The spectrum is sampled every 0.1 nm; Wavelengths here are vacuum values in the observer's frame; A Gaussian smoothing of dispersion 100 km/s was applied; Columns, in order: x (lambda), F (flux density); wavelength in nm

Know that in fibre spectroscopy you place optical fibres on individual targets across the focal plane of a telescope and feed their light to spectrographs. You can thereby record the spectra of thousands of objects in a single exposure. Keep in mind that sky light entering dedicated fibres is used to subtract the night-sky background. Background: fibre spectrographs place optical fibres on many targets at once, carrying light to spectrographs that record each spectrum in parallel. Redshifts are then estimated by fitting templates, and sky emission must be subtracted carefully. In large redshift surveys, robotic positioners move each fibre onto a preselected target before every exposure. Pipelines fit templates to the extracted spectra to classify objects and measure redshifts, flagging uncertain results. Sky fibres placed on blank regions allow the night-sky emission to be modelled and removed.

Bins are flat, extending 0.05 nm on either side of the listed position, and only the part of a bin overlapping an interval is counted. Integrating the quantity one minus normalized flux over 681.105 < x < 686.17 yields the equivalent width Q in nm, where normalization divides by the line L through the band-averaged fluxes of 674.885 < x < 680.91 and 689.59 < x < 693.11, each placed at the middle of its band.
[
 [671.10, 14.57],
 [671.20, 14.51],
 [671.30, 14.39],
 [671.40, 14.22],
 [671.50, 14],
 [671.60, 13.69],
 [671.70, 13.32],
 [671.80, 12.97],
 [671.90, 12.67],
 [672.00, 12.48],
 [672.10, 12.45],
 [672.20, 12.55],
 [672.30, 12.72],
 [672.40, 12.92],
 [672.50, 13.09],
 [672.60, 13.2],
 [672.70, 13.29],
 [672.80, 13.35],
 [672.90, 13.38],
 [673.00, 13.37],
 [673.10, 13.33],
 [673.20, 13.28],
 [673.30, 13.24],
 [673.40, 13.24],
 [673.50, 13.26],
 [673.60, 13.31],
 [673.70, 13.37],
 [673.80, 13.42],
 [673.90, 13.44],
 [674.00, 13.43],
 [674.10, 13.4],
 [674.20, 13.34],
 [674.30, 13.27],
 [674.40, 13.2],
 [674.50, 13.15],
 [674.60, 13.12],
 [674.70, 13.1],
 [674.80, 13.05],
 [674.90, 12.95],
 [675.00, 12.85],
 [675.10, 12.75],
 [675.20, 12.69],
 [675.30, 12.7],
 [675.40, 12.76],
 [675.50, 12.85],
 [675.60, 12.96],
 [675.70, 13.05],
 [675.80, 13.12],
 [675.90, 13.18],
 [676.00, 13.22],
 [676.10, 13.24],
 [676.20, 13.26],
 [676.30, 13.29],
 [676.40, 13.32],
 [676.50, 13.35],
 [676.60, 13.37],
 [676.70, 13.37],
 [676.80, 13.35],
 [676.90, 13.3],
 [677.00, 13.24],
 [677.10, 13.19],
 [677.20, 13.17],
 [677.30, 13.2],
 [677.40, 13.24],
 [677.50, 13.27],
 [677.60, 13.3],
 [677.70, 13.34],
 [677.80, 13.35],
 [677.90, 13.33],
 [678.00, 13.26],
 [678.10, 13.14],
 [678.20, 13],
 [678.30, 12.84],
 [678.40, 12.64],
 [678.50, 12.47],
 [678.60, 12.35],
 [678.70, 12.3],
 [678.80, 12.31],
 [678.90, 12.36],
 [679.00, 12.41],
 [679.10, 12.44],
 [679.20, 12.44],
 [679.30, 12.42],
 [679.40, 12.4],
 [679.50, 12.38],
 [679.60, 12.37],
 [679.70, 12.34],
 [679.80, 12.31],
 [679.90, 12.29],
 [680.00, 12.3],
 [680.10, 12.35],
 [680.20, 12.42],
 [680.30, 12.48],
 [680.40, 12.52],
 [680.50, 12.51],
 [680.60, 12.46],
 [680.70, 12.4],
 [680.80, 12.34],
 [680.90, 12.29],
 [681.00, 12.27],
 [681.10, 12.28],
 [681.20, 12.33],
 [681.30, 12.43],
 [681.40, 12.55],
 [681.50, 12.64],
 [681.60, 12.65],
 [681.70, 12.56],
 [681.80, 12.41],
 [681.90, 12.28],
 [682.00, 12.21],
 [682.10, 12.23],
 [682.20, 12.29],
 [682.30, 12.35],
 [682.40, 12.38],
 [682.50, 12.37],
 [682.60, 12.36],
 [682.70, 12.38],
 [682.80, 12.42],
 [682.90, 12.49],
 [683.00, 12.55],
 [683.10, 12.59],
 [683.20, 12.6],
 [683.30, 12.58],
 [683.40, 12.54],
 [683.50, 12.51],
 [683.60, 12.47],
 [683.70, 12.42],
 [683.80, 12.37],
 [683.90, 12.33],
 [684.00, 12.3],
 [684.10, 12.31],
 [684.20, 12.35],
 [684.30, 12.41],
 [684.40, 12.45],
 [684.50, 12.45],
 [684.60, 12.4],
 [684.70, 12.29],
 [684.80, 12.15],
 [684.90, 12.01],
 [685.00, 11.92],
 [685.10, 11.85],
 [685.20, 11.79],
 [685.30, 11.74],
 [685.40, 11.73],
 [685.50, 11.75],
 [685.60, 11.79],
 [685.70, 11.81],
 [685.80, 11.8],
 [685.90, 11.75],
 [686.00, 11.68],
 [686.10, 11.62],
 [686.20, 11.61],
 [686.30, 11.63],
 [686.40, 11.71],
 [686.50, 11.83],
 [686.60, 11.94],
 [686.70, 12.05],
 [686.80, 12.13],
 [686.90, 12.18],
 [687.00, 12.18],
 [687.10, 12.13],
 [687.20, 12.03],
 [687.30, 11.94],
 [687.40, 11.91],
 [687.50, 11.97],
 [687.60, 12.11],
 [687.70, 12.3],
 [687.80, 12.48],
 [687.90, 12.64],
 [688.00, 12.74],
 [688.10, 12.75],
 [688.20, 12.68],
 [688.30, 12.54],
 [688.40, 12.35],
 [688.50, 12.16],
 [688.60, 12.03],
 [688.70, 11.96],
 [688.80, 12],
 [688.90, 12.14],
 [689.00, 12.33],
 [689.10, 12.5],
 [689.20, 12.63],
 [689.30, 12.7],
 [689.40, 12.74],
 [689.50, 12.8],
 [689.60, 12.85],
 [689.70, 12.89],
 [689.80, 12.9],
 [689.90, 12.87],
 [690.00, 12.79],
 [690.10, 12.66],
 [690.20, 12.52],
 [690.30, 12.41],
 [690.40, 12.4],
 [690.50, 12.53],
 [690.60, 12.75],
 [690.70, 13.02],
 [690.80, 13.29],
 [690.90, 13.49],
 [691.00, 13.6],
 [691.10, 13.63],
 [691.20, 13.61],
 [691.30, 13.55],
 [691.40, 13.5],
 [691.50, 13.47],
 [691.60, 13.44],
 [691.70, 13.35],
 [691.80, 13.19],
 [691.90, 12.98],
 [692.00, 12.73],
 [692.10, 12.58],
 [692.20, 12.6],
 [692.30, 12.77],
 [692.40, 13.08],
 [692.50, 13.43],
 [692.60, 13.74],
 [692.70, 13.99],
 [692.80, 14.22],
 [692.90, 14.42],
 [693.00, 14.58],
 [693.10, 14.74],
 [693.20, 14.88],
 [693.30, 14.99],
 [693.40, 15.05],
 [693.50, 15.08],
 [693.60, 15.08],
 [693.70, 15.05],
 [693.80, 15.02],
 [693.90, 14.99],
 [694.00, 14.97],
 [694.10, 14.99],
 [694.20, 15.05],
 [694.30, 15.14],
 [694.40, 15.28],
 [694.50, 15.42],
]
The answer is 0.29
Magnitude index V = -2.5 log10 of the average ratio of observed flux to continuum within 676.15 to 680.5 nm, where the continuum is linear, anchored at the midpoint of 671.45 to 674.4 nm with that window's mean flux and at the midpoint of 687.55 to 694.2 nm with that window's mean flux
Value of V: 0.033 mag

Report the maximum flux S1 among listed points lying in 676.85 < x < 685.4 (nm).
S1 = 13.35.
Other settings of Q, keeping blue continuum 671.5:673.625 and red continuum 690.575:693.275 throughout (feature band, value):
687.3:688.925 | 0.14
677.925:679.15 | 0.06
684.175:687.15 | 0.32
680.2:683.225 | 0.20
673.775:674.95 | -0.01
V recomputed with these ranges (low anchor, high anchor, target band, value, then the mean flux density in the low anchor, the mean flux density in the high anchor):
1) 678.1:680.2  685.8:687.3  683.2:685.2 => -0.022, 12.5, 11.9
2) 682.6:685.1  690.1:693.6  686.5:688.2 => 0.057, 12.4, 13.5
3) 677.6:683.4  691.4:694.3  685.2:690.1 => 0.104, 12.5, 14.1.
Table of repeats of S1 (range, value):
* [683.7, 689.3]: 12.75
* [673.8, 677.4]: 13.44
